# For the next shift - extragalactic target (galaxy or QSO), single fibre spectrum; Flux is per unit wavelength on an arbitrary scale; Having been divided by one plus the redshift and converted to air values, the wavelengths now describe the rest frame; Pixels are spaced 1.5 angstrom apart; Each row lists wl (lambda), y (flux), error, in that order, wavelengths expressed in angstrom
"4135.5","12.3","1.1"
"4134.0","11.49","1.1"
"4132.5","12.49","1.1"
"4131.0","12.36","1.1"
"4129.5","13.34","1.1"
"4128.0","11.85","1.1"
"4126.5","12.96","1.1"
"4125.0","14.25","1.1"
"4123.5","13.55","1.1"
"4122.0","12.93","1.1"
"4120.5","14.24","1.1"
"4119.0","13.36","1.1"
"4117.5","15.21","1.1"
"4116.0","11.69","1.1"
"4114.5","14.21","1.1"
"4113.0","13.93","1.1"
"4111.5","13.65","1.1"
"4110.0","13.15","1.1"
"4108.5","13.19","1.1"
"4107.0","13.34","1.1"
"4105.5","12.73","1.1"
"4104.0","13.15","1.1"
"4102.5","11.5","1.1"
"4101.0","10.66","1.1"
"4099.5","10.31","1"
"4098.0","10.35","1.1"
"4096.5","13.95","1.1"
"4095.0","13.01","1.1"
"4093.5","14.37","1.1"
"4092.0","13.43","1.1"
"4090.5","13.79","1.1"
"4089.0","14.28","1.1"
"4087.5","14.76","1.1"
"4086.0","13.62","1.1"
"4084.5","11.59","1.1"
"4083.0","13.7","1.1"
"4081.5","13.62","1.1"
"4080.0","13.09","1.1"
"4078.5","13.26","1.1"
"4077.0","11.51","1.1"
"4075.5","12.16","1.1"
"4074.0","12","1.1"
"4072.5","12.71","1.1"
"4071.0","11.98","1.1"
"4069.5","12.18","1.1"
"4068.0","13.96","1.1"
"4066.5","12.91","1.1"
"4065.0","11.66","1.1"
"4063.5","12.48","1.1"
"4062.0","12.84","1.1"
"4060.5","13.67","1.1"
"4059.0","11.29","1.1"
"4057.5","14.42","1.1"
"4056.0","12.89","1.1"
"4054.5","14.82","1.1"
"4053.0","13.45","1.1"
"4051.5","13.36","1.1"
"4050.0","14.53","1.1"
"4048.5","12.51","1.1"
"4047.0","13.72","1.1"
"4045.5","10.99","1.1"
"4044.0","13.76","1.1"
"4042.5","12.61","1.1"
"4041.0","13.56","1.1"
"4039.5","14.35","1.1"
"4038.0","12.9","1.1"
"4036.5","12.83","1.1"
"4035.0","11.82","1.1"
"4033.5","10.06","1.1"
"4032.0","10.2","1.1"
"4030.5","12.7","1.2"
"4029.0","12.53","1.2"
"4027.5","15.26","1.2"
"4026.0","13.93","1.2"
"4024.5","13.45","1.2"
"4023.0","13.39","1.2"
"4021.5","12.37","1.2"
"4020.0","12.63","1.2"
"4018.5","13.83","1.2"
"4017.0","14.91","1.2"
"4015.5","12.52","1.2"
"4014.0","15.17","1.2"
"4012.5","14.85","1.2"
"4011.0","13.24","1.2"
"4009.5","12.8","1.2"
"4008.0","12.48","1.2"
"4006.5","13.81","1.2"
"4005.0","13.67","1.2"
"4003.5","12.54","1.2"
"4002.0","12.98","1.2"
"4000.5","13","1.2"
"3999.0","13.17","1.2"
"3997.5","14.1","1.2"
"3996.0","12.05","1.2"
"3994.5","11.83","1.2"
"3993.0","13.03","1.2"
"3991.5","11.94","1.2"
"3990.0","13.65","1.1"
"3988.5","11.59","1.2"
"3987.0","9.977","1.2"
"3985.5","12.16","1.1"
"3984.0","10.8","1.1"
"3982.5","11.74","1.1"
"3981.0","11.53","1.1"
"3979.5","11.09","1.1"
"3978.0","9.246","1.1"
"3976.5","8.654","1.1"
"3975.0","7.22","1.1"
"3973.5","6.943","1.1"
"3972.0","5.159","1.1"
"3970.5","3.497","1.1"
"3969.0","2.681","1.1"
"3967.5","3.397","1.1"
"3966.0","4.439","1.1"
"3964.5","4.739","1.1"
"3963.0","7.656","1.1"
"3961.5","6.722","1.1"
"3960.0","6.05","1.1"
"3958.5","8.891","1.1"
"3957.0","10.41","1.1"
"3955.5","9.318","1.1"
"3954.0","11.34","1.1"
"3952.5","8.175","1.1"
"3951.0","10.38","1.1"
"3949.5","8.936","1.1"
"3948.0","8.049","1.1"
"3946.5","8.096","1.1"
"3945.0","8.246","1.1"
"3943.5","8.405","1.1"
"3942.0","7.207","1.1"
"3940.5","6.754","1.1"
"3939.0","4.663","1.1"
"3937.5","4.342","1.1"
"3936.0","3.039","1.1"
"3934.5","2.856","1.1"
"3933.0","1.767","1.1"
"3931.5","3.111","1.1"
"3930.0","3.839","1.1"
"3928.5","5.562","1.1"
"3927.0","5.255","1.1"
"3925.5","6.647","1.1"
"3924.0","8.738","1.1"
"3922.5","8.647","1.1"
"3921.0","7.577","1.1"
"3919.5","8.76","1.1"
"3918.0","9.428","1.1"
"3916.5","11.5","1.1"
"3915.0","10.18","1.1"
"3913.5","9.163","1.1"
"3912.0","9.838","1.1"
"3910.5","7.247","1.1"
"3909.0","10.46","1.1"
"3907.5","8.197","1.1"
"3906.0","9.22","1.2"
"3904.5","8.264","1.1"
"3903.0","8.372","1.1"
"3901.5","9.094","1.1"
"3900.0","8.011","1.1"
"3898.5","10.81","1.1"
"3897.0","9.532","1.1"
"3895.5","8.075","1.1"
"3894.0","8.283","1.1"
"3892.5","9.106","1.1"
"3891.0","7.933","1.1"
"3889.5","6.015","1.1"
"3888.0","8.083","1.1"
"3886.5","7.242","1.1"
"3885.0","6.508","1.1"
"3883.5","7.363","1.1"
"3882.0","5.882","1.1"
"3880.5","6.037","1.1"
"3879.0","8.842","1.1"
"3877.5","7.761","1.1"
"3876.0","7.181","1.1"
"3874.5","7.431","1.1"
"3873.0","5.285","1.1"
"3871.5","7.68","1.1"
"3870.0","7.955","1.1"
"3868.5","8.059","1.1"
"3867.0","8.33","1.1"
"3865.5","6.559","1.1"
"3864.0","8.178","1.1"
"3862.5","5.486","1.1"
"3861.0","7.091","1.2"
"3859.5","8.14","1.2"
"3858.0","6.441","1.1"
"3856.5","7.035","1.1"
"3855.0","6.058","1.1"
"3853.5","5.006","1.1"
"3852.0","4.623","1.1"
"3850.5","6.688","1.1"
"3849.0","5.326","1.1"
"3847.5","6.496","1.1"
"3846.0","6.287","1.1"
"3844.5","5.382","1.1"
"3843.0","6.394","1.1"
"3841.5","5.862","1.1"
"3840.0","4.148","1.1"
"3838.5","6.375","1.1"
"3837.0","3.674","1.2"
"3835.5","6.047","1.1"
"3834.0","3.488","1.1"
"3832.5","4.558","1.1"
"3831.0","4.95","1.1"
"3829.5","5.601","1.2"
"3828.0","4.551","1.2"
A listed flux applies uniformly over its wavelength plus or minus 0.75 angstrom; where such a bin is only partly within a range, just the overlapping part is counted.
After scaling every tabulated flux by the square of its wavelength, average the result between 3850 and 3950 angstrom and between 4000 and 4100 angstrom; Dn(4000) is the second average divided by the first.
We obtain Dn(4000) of 1.92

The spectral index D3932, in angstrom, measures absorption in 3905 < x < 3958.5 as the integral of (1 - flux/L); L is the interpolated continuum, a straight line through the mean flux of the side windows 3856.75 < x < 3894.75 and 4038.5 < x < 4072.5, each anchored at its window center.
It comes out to 8.6 angstrom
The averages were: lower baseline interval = 7.31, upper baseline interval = 13.1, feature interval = 7.6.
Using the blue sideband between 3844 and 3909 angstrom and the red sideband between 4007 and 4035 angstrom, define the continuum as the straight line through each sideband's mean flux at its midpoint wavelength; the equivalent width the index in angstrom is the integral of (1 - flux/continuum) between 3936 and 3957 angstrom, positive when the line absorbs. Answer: 4.73 angstrom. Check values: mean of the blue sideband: 7.38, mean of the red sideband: 13.1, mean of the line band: 7.9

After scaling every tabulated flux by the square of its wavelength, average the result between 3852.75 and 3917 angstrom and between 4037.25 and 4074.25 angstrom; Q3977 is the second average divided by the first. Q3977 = 1.8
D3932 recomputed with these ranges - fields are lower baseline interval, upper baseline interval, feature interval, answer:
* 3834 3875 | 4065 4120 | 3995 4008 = -3.4 angstrom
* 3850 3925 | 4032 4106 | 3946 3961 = 1.1 angstrom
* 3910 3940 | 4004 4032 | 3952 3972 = 5.5 angstrom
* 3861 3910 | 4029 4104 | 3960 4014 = 2.4 angstrom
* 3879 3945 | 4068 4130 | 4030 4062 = -4.1 angstrom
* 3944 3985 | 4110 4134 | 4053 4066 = -2.2 angstrom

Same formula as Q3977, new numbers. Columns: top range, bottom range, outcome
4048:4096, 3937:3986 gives 1.78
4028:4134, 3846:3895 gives 2.05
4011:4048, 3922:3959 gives 1.99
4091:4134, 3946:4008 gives 1.43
